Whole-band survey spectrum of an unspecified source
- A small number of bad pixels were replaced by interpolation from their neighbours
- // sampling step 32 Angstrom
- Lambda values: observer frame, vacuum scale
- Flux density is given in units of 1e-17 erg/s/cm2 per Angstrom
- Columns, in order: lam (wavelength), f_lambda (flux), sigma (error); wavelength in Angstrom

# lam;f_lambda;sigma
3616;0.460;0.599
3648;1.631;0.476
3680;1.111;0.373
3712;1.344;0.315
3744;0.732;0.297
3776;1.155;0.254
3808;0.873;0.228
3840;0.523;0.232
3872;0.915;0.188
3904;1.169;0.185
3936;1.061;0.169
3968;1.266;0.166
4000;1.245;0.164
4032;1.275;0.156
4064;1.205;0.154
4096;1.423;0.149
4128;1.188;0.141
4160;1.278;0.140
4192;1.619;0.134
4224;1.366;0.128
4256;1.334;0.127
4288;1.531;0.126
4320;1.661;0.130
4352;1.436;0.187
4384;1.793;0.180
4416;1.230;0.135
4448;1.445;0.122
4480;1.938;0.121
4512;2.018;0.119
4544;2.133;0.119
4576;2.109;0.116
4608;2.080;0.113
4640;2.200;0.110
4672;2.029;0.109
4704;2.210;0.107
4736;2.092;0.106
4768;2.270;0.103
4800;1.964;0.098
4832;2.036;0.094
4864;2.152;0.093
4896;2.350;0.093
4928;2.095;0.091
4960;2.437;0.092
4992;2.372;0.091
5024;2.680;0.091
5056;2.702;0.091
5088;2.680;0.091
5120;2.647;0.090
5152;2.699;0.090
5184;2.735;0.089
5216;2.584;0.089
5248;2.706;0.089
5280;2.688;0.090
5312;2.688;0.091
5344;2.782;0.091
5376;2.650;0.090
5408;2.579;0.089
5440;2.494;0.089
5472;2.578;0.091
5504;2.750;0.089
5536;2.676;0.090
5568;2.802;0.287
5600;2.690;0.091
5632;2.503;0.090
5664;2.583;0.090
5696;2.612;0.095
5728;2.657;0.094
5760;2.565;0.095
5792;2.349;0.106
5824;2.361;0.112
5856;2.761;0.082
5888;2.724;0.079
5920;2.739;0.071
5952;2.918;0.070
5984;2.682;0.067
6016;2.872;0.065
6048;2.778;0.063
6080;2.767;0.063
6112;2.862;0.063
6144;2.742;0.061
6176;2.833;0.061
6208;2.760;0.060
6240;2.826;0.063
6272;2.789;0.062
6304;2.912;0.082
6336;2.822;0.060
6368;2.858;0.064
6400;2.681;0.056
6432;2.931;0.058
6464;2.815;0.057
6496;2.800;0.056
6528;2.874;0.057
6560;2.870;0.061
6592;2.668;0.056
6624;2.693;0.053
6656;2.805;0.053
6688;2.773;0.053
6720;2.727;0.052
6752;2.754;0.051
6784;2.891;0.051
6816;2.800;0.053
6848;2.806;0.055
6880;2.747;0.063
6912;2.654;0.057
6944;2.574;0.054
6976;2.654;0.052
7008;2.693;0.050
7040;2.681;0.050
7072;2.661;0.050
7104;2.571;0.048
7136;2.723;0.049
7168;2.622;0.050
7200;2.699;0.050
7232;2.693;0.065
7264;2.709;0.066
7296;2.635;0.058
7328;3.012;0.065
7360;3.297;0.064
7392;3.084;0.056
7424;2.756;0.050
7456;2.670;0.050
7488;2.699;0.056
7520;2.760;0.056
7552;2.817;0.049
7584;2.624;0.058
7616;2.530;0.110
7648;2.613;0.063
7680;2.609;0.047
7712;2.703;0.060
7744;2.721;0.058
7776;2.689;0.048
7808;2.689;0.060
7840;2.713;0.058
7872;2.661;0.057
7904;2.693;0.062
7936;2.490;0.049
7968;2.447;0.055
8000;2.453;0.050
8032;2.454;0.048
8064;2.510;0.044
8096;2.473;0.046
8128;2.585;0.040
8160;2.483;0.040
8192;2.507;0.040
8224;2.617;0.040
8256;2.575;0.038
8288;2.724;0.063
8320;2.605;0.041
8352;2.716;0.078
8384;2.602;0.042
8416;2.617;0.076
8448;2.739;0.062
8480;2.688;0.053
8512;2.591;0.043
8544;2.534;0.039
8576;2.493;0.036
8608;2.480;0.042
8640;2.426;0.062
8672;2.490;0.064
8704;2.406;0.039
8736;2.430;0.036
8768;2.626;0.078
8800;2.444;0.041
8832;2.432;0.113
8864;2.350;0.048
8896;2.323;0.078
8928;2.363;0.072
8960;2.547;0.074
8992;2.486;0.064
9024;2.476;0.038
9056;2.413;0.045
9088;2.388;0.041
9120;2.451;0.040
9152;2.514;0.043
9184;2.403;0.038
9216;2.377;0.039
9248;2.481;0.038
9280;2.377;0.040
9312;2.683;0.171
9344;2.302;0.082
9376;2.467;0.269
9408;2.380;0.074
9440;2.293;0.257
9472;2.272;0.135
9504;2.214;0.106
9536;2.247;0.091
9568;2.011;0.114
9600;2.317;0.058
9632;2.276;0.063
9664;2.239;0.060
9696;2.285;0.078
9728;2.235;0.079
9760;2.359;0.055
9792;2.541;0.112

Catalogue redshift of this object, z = 0.12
